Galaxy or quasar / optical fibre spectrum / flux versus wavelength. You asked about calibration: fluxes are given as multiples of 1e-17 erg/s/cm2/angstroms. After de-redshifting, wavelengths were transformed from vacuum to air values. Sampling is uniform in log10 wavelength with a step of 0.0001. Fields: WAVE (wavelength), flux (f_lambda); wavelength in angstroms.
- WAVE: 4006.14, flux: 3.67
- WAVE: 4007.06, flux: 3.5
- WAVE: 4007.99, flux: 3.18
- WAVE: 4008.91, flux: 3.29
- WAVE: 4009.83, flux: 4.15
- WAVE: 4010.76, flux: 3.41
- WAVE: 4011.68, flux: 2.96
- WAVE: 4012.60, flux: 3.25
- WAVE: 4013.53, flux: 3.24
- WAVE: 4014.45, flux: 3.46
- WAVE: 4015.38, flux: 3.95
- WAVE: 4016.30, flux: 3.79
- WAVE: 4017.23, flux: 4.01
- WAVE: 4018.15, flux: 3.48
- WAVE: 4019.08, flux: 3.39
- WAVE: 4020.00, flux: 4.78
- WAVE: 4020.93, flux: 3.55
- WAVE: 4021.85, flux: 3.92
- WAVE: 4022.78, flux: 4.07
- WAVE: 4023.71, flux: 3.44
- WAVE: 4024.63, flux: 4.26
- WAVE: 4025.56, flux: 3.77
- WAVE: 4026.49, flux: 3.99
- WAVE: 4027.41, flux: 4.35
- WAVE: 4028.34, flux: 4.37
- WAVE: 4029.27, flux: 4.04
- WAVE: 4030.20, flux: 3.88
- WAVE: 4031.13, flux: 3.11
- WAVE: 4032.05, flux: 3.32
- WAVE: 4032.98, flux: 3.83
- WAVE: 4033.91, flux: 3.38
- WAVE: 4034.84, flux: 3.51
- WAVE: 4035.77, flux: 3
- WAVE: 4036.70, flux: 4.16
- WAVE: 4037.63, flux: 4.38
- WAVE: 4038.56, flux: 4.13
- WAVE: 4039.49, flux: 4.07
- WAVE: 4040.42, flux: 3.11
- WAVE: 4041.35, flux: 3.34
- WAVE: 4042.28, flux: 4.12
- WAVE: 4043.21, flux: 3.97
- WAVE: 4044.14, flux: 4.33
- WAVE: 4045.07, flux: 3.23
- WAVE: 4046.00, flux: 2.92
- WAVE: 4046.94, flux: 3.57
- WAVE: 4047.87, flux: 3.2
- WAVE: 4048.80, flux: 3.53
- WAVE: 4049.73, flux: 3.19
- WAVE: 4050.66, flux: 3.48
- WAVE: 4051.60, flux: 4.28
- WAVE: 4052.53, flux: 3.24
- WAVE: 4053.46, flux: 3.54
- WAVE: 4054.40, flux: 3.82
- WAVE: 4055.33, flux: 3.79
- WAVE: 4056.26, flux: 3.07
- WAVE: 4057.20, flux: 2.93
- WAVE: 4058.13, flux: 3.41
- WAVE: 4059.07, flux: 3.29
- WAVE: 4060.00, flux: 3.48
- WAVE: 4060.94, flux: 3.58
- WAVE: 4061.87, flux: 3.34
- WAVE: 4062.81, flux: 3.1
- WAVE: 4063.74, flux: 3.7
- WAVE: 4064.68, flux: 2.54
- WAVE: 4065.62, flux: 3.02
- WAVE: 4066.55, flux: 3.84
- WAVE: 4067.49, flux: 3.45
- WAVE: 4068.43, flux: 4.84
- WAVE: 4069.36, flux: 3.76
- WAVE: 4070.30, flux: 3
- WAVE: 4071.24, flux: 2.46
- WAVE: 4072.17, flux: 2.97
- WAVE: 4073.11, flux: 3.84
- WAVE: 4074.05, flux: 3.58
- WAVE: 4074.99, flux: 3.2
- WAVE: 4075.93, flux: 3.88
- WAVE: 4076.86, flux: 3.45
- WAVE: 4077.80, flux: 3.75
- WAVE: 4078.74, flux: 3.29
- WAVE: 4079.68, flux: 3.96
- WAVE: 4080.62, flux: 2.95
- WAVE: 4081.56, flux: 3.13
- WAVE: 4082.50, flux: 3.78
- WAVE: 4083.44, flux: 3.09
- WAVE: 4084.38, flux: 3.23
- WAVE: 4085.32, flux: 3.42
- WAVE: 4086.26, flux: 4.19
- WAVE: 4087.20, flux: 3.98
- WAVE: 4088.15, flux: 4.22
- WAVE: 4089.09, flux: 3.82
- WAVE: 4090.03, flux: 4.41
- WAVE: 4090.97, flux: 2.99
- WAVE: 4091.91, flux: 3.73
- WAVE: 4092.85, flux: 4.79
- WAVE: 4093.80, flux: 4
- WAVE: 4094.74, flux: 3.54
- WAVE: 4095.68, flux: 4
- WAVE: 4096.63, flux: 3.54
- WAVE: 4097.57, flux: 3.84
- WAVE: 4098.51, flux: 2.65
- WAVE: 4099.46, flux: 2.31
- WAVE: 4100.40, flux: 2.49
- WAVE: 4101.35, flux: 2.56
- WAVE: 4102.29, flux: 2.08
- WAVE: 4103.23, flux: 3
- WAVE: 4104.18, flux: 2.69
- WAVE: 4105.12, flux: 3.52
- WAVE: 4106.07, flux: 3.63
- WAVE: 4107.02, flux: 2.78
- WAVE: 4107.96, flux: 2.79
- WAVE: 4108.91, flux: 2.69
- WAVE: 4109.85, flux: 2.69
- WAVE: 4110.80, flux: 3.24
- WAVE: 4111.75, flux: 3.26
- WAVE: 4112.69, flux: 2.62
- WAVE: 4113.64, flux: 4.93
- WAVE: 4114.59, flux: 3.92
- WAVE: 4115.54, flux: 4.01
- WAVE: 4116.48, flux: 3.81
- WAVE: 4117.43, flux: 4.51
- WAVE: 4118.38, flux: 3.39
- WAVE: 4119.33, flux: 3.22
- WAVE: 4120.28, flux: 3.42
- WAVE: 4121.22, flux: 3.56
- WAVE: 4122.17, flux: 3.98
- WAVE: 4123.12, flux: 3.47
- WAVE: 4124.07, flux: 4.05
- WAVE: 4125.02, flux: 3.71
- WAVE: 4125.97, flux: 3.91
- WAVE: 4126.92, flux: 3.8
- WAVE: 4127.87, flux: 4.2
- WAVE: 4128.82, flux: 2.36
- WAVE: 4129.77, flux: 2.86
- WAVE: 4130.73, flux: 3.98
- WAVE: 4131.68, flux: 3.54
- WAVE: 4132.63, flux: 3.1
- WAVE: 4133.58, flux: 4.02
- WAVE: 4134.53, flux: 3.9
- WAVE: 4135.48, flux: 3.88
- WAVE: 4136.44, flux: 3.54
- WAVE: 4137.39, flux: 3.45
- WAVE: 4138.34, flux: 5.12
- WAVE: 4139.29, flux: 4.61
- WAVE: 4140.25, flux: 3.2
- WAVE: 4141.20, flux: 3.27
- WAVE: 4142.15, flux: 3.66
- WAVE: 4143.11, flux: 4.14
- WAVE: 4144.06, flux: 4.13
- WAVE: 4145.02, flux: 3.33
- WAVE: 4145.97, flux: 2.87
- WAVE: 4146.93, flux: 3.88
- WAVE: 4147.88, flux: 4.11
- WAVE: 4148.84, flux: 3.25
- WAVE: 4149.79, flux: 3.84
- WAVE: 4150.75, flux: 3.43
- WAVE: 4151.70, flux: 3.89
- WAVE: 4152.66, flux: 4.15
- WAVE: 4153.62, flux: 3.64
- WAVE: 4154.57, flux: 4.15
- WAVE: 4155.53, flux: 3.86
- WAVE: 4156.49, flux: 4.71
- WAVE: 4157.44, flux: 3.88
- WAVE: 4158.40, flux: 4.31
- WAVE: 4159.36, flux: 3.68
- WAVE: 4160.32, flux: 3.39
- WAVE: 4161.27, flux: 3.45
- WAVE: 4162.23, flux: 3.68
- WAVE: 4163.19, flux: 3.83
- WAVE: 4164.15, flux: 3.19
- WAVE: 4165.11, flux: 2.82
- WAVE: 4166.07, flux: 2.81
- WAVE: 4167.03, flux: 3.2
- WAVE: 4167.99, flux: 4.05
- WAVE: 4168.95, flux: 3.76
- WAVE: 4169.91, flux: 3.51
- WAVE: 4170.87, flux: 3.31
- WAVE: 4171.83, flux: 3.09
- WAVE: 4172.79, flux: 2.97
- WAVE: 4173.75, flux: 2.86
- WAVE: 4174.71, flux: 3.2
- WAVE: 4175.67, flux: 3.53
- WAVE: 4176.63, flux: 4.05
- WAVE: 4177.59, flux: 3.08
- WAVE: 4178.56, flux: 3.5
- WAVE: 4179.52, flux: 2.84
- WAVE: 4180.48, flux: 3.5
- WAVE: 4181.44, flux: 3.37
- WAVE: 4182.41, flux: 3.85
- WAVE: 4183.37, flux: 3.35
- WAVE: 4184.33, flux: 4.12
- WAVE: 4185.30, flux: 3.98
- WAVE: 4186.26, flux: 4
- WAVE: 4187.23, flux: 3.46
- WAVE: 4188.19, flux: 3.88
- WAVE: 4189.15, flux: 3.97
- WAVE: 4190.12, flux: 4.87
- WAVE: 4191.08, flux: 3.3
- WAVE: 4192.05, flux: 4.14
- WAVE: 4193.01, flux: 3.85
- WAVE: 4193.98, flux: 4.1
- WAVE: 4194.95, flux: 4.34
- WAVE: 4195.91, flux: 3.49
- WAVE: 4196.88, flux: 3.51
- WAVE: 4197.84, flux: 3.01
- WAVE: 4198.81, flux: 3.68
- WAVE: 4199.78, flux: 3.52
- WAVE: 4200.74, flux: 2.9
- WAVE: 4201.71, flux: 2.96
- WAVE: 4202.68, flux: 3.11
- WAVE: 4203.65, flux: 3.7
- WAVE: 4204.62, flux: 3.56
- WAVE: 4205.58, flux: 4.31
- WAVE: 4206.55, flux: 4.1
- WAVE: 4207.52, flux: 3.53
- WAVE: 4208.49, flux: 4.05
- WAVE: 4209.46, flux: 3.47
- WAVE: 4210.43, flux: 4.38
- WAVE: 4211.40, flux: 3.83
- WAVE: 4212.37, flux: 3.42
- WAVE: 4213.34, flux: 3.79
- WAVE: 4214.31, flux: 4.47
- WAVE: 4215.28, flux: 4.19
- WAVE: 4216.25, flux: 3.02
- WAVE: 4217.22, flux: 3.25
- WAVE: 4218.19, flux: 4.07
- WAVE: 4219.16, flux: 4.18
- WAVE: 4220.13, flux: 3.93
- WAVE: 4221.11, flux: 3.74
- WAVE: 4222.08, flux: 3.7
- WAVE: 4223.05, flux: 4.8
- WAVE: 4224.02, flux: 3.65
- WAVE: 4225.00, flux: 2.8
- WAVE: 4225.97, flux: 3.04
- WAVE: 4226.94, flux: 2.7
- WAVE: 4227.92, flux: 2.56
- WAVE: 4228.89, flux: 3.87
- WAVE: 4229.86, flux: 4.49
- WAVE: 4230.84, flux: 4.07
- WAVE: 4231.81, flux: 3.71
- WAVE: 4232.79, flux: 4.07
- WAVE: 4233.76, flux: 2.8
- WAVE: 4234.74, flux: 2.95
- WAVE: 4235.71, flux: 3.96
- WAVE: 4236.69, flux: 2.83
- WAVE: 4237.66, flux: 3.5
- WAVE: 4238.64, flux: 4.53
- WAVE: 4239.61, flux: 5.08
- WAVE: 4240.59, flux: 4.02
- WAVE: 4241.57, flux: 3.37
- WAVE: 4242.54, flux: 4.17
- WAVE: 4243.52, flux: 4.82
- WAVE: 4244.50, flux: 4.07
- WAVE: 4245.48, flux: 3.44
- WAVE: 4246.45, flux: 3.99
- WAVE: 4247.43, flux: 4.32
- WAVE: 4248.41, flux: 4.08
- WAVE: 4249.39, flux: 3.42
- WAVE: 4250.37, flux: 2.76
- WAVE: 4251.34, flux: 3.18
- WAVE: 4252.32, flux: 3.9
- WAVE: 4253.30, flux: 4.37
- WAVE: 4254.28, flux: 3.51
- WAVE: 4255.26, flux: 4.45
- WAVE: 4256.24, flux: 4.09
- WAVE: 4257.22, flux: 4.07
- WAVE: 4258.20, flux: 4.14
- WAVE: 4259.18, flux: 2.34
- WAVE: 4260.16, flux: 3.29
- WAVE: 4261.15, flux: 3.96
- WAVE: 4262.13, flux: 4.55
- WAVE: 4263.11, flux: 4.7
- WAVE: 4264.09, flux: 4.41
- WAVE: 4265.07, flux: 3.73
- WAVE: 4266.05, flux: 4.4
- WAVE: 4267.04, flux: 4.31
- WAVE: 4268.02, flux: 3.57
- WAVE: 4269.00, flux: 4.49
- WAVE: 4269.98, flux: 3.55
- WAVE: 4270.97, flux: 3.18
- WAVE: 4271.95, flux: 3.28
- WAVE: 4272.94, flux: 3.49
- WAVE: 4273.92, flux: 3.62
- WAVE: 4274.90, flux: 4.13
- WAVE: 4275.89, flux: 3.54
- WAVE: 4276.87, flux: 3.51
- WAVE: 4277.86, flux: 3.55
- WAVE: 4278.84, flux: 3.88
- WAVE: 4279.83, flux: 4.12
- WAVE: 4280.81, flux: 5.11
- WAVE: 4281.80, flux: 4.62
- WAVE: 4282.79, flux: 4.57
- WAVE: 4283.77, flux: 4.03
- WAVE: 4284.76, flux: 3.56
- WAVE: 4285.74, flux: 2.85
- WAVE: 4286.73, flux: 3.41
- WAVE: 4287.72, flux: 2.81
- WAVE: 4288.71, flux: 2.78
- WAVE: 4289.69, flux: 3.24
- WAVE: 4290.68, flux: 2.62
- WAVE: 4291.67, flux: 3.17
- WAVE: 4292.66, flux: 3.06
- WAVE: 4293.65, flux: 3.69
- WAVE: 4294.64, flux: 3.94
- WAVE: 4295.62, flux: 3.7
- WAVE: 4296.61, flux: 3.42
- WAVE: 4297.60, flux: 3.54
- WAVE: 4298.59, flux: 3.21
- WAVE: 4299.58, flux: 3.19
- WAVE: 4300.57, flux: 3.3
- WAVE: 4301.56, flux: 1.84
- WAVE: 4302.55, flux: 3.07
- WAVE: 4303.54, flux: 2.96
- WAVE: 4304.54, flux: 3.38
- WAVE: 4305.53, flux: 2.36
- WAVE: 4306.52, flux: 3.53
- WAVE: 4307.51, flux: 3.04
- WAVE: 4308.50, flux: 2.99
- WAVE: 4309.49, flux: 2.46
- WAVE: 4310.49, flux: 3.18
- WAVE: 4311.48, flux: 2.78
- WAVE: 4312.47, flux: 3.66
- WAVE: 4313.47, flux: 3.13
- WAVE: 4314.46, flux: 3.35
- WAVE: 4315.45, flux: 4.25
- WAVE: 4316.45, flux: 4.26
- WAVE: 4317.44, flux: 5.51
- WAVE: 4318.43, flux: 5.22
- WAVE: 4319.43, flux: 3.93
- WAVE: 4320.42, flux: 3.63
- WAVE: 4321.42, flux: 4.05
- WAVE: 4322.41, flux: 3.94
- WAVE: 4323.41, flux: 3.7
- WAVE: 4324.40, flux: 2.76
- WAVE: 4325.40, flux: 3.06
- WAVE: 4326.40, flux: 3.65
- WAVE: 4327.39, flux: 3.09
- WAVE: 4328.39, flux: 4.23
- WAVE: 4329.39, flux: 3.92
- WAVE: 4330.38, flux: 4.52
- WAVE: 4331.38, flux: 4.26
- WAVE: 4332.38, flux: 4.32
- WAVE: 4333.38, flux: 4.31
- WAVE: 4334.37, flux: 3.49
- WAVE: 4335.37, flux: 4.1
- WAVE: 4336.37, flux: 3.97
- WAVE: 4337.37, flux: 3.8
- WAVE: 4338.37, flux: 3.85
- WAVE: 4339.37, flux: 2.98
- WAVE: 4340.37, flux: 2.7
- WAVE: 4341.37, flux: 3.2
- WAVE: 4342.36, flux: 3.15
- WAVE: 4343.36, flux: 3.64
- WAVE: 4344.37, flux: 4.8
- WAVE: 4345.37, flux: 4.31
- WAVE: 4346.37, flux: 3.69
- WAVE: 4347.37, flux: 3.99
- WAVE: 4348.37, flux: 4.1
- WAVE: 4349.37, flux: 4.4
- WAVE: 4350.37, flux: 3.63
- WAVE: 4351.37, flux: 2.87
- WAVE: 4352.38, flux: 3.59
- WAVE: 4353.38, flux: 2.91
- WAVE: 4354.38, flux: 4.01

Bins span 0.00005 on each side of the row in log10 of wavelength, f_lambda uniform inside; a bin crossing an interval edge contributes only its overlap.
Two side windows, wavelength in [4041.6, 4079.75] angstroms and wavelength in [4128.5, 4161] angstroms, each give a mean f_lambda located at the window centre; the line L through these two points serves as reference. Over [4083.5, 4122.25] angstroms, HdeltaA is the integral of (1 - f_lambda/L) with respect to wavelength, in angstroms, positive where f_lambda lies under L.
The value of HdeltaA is 1.8 angstroms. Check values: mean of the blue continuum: 3.48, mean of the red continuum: 3.74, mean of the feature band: 3.44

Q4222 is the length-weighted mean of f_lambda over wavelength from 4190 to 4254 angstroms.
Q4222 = 3.73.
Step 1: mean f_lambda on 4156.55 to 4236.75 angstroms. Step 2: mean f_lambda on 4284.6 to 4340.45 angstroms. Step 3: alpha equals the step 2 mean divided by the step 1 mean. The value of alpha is 0.97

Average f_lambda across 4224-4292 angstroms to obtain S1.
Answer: 3.73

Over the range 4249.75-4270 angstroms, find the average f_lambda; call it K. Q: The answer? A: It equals 3.9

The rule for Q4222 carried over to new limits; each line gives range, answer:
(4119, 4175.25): 3.63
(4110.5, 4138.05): 3.66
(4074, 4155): 3.56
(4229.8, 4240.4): 3.79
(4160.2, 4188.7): 3.46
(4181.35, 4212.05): 3.74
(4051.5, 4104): 3.44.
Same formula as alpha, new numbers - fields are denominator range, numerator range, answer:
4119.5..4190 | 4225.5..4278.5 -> 1.04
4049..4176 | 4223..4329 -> 1.03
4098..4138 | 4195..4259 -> 1.10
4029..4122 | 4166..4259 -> 1.06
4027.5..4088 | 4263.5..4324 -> 1.01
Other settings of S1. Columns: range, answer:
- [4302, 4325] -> 3.52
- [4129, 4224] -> 3.68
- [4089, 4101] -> 3.53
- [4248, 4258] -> 3.79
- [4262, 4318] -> 3.57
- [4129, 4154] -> 3.71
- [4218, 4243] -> 3.71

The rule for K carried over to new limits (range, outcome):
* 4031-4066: 3.5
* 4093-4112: 3.09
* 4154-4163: 3.9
